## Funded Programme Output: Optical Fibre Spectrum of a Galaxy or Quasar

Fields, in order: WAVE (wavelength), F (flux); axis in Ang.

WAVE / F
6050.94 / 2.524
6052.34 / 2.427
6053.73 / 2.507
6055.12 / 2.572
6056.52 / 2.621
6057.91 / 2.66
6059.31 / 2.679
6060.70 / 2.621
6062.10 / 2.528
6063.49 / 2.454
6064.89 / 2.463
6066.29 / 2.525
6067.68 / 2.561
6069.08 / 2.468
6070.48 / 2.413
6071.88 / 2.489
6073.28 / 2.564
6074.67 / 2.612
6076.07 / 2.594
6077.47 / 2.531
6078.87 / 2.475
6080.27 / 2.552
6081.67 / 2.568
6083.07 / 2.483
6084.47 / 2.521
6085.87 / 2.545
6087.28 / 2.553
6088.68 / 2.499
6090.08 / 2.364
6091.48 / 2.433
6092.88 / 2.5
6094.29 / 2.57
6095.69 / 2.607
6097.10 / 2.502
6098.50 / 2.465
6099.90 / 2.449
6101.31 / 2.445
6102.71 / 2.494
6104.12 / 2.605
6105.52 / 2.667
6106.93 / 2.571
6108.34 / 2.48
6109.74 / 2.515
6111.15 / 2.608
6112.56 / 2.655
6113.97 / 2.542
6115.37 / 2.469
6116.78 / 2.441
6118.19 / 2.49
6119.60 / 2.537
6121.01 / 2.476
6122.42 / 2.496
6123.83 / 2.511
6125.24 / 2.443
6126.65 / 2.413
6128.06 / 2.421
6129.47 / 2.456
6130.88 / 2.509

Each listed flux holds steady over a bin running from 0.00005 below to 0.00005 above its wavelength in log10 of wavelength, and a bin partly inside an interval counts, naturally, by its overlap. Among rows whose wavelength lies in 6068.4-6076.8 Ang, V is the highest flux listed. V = 2.612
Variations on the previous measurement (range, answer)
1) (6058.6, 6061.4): 2.679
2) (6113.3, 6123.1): 2.542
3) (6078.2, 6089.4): 2.568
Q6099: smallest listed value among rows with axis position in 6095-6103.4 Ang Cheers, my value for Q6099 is 2.445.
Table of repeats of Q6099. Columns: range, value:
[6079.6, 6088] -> 2.483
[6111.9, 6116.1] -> 2.469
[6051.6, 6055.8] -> 2.427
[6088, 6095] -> 2.364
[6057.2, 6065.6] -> 2.454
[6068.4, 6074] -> 2.413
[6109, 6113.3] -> 2.515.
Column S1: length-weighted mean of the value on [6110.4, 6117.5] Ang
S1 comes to 2.54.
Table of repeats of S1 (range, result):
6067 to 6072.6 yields 2.48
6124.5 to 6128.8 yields 2.43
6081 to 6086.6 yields 2.53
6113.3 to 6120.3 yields 2.5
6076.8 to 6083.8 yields 2.52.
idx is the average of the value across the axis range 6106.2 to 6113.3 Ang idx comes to 2.56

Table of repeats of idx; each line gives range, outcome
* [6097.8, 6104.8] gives 2.49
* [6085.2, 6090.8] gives 2.49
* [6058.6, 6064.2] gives 2.57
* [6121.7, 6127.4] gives 2.47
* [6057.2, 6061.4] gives 2.66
